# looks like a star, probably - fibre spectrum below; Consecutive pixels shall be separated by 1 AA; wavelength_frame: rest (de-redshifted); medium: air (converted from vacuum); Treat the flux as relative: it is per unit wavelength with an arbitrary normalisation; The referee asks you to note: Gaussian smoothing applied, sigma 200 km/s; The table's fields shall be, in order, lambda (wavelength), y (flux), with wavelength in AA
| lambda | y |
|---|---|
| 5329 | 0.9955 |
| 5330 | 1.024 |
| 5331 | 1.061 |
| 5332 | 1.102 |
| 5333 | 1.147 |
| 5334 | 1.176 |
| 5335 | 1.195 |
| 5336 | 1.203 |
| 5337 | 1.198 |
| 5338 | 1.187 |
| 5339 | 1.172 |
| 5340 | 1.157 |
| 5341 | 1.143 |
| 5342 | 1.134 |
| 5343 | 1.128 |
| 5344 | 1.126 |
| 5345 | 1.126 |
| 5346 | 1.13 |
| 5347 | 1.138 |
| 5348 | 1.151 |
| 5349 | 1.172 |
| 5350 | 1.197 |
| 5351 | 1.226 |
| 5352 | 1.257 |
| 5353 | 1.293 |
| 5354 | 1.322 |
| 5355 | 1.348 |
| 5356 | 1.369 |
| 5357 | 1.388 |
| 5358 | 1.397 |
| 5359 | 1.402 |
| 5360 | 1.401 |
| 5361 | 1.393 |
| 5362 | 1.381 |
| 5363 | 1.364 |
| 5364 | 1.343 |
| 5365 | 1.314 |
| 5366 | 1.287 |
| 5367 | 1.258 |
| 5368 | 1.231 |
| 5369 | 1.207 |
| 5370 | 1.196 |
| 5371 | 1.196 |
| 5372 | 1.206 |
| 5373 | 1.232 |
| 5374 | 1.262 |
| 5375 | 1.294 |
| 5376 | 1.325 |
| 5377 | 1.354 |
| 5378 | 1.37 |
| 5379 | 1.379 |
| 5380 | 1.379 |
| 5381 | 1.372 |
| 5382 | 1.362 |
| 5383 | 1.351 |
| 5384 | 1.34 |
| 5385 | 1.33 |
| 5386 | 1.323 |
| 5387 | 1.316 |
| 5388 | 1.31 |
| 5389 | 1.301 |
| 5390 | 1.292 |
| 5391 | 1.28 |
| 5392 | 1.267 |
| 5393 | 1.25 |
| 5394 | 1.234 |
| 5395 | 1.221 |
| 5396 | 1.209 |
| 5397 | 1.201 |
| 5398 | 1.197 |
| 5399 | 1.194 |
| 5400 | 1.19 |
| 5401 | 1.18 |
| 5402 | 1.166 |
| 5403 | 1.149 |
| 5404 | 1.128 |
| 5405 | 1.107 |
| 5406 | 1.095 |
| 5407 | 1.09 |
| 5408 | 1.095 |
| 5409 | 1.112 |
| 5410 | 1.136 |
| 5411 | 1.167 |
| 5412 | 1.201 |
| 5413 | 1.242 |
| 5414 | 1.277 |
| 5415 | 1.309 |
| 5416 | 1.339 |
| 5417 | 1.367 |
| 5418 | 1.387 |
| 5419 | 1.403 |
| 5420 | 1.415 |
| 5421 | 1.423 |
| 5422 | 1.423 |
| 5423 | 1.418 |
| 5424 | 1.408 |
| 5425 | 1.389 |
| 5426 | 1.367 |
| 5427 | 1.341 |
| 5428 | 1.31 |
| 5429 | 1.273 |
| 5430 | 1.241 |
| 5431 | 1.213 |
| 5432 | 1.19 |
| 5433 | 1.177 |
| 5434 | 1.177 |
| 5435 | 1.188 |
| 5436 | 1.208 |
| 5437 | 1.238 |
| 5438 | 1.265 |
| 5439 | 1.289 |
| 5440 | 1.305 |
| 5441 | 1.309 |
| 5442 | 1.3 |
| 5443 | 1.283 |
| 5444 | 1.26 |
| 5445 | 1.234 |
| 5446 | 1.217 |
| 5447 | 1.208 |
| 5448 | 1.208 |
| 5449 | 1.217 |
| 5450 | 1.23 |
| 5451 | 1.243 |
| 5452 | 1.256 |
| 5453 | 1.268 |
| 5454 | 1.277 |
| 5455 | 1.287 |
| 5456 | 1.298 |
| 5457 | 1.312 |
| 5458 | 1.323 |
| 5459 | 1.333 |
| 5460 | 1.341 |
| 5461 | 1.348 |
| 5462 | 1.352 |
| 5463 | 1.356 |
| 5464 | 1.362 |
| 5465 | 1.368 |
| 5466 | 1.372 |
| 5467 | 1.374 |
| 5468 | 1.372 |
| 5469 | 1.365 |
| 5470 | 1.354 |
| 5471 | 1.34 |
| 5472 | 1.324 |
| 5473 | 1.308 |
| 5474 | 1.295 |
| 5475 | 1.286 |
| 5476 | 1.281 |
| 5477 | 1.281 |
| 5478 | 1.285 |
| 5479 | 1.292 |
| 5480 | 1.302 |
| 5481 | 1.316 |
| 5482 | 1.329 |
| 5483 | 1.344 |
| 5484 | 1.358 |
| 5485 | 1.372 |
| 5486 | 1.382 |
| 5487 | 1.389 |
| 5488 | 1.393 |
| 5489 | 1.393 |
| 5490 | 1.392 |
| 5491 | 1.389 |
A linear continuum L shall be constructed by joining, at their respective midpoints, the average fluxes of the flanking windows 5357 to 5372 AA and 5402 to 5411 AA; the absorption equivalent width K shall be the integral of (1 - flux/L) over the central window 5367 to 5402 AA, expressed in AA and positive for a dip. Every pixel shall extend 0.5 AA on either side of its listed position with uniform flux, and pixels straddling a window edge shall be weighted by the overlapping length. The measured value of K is -1.6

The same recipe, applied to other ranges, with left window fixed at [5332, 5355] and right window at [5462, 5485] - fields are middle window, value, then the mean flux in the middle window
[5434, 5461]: 0.76 AA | 1.27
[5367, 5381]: -0.74 AA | 1.28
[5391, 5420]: 0.88 AA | 1.22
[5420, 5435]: -0.37 AA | 1.31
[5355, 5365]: -1.46 AA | 1.38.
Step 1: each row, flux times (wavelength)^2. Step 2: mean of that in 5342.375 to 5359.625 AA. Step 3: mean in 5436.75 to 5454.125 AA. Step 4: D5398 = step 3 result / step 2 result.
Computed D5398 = 1.0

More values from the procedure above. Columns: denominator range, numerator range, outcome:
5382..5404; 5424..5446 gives 1.03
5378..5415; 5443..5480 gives 1.08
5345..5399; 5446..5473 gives 1.05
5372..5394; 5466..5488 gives 1.05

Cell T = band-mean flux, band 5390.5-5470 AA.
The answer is 1.27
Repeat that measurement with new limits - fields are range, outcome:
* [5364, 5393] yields 1.3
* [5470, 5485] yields 1.31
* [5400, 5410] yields 1.13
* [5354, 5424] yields 1.28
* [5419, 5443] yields 1.3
